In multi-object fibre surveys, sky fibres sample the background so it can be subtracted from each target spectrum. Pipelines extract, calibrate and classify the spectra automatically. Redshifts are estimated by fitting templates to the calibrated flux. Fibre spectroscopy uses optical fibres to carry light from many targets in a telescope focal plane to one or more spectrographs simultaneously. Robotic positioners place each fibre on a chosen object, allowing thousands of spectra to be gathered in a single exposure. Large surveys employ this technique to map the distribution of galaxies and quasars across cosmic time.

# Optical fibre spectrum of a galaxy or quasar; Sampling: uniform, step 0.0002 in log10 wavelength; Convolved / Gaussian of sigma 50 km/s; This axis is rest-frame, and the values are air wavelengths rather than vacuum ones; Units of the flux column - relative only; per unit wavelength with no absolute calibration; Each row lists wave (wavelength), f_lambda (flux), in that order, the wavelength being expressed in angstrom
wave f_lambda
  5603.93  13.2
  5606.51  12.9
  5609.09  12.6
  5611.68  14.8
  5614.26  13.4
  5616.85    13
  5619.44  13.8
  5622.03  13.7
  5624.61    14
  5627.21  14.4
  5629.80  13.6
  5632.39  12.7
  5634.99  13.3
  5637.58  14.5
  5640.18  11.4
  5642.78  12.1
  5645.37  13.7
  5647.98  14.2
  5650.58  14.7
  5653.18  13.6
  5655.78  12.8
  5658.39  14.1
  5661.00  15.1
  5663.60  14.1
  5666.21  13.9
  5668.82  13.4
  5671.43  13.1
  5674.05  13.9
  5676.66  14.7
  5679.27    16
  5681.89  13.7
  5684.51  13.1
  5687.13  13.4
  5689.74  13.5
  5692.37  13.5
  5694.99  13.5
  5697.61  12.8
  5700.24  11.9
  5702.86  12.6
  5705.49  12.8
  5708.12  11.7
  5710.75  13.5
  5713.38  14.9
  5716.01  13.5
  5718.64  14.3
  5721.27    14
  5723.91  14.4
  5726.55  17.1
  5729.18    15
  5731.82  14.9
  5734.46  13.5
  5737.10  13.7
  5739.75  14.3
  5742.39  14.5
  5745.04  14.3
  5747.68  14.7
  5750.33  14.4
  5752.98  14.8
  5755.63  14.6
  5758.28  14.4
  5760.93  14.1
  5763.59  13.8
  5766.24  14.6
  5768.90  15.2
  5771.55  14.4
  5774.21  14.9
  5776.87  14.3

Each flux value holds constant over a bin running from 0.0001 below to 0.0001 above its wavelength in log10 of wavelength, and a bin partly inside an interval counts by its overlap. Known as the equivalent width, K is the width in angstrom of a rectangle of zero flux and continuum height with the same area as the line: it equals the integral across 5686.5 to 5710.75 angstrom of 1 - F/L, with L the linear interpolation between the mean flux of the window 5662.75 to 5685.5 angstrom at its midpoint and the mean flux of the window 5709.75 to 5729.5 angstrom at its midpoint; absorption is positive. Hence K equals 2.4 angstrom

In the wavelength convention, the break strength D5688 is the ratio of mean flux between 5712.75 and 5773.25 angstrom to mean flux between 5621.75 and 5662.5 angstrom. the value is 1.06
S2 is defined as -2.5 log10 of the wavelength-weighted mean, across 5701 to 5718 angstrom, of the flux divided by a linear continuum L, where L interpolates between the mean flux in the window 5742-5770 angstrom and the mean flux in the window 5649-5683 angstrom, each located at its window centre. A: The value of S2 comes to 0.09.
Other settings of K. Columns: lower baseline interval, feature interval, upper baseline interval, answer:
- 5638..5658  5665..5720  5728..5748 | 1.2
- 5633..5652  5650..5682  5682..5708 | -2.1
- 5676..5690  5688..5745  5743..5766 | 1.7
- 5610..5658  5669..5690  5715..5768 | 0.0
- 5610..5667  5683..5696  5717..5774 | 0.6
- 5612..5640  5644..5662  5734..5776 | -0.3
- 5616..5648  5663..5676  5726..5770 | 0.0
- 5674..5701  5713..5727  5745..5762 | -0.5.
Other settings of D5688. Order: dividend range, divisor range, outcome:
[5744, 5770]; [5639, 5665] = 1.07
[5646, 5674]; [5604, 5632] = 1.02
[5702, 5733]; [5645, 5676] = 1.01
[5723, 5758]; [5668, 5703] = 1.08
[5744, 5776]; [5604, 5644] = 1.09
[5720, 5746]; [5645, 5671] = 1.05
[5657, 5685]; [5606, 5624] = 1.05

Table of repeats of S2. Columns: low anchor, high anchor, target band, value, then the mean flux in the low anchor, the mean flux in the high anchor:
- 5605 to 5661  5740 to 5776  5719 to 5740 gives -0.02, 13.5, 14.5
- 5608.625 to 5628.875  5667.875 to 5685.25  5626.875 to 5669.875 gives 0.02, 13.8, 14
